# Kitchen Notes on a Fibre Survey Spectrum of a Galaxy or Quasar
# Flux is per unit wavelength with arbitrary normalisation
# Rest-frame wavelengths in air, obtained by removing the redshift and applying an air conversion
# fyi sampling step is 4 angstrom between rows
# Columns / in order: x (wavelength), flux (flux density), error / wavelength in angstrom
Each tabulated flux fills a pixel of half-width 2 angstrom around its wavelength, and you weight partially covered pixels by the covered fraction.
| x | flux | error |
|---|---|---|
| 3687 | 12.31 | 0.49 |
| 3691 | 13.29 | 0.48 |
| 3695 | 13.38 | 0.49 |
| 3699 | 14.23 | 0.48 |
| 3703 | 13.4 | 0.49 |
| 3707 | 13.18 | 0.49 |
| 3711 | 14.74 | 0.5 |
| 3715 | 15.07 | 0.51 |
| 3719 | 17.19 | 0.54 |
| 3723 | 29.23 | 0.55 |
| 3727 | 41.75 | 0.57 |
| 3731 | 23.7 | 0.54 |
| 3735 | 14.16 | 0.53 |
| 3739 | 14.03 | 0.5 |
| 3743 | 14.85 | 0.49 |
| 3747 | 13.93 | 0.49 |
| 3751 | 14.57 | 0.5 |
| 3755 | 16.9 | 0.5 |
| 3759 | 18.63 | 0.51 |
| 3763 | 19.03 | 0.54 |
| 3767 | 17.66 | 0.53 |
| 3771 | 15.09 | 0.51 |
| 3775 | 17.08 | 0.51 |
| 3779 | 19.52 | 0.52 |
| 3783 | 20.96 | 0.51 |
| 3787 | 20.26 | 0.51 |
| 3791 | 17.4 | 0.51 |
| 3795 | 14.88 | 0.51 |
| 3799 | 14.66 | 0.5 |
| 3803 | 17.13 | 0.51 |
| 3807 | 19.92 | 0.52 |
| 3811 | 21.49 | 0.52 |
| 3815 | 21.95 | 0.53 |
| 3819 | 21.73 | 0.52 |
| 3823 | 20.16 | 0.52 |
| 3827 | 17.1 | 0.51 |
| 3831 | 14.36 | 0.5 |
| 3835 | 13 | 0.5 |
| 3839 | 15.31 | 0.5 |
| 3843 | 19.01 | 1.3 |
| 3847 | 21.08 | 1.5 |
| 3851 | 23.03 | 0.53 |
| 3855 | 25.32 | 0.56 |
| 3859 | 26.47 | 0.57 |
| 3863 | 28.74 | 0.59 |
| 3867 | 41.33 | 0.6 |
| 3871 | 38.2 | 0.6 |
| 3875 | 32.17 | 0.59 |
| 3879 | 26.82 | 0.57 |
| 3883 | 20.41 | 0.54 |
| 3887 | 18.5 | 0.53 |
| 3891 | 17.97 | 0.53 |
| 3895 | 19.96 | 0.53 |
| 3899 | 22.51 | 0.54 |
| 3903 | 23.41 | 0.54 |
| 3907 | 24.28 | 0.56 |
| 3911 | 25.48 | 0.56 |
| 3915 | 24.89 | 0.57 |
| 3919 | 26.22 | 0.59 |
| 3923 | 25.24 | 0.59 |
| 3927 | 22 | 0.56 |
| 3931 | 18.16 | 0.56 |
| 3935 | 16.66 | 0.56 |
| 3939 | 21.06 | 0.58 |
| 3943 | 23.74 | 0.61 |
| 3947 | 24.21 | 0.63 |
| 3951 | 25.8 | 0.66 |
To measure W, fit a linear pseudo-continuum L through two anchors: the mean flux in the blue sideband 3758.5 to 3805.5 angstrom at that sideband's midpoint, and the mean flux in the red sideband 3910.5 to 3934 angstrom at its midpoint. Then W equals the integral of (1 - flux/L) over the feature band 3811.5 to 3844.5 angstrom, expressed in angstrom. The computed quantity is 2.5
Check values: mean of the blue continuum 17.7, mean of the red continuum 23.3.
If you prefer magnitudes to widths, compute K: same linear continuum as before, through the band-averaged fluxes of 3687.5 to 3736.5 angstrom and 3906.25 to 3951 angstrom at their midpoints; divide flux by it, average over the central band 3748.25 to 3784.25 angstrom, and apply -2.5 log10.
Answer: 0.12 mag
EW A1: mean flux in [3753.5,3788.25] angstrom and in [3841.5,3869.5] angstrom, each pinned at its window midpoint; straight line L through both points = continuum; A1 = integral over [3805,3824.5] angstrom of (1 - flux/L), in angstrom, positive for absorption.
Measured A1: 1.4 angstrom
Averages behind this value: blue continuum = 18.3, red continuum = 26.8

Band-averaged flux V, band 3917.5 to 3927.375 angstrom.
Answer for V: 24.8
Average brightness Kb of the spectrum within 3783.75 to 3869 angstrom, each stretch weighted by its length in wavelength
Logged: 20.7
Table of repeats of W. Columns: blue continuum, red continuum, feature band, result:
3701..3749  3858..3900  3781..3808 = 5.5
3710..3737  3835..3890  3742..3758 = 5.4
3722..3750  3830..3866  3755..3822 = 8.6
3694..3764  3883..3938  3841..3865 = -3.8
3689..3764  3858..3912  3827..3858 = 6.6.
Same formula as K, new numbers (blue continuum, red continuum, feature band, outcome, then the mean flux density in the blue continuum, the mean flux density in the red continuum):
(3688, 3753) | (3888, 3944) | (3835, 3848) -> 0.17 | 17.5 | 22.2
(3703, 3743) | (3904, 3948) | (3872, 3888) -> -0.16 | 19.7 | 22.9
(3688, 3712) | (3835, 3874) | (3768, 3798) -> 0.14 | 13.6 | 26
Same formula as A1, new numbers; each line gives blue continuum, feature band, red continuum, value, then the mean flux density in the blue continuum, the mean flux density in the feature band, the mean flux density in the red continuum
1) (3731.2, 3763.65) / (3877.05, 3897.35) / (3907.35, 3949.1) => 0.5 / 16.1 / 20.7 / 22.8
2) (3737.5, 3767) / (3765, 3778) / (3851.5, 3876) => 1.4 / 16.1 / 16.8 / 31.5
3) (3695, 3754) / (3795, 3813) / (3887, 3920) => 1.9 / 18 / 17.9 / 22.7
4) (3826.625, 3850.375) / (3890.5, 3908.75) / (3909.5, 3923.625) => 1.4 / 17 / 21.9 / 25.5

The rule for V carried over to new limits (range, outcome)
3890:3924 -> 23.4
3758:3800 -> 17.8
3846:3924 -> 25.7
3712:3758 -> 19.5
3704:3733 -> 21.8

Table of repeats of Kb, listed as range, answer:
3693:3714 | 13.8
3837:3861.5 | 21.8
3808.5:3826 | 21.1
